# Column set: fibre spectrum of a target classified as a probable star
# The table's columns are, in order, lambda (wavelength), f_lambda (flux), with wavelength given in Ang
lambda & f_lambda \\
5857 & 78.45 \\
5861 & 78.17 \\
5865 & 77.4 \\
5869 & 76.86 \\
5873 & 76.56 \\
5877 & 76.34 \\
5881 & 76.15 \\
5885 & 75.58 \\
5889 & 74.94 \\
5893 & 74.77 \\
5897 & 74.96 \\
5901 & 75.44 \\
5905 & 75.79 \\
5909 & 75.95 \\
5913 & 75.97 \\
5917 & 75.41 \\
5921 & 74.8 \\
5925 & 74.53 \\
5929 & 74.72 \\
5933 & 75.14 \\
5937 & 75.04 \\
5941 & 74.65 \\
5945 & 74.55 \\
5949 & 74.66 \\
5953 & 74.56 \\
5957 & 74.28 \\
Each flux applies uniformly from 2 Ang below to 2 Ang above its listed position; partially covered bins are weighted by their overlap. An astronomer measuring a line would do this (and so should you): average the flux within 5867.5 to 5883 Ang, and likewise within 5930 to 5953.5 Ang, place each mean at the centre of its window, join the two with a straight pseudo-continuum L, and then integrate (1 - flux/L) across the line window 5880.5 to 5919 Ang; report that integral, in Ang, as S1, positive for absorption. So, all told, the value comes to 0.2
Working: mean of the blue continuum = 76.5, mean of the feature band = 75.5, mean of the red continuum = 74.8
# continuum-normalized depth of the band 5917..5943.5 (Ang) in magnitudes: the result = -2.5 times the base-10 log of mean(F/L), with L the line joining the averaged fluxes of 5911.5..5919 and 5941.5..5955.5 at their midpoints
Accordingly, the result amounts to 0.005 mag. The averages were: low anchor 75.7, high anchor 74.6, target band 74.9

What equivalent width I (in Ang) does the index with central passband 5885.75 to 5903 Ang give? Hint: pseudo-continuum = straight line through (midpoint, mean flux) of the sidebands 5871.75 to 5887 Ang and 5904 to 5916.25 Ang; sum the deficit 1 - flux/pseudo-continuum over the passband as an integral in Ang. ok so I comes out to 0.21 Ang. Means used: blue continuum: 76.1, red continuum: 75.9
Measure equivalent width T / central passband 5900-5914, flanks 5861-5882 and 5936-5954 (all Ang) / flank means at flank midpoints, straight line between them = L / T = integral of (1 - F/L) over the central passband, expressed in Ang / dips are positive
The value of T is 0.0 Ang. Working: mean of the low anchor 76.8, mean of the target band 75.8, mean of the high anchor 74.7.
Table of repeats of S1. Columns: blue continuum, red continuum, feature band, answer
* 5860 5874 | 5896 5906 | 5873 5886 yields 0.07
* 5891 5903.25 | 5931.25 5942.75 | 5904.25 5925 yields -0.13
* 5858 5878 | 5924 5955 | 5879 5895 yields 0.24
